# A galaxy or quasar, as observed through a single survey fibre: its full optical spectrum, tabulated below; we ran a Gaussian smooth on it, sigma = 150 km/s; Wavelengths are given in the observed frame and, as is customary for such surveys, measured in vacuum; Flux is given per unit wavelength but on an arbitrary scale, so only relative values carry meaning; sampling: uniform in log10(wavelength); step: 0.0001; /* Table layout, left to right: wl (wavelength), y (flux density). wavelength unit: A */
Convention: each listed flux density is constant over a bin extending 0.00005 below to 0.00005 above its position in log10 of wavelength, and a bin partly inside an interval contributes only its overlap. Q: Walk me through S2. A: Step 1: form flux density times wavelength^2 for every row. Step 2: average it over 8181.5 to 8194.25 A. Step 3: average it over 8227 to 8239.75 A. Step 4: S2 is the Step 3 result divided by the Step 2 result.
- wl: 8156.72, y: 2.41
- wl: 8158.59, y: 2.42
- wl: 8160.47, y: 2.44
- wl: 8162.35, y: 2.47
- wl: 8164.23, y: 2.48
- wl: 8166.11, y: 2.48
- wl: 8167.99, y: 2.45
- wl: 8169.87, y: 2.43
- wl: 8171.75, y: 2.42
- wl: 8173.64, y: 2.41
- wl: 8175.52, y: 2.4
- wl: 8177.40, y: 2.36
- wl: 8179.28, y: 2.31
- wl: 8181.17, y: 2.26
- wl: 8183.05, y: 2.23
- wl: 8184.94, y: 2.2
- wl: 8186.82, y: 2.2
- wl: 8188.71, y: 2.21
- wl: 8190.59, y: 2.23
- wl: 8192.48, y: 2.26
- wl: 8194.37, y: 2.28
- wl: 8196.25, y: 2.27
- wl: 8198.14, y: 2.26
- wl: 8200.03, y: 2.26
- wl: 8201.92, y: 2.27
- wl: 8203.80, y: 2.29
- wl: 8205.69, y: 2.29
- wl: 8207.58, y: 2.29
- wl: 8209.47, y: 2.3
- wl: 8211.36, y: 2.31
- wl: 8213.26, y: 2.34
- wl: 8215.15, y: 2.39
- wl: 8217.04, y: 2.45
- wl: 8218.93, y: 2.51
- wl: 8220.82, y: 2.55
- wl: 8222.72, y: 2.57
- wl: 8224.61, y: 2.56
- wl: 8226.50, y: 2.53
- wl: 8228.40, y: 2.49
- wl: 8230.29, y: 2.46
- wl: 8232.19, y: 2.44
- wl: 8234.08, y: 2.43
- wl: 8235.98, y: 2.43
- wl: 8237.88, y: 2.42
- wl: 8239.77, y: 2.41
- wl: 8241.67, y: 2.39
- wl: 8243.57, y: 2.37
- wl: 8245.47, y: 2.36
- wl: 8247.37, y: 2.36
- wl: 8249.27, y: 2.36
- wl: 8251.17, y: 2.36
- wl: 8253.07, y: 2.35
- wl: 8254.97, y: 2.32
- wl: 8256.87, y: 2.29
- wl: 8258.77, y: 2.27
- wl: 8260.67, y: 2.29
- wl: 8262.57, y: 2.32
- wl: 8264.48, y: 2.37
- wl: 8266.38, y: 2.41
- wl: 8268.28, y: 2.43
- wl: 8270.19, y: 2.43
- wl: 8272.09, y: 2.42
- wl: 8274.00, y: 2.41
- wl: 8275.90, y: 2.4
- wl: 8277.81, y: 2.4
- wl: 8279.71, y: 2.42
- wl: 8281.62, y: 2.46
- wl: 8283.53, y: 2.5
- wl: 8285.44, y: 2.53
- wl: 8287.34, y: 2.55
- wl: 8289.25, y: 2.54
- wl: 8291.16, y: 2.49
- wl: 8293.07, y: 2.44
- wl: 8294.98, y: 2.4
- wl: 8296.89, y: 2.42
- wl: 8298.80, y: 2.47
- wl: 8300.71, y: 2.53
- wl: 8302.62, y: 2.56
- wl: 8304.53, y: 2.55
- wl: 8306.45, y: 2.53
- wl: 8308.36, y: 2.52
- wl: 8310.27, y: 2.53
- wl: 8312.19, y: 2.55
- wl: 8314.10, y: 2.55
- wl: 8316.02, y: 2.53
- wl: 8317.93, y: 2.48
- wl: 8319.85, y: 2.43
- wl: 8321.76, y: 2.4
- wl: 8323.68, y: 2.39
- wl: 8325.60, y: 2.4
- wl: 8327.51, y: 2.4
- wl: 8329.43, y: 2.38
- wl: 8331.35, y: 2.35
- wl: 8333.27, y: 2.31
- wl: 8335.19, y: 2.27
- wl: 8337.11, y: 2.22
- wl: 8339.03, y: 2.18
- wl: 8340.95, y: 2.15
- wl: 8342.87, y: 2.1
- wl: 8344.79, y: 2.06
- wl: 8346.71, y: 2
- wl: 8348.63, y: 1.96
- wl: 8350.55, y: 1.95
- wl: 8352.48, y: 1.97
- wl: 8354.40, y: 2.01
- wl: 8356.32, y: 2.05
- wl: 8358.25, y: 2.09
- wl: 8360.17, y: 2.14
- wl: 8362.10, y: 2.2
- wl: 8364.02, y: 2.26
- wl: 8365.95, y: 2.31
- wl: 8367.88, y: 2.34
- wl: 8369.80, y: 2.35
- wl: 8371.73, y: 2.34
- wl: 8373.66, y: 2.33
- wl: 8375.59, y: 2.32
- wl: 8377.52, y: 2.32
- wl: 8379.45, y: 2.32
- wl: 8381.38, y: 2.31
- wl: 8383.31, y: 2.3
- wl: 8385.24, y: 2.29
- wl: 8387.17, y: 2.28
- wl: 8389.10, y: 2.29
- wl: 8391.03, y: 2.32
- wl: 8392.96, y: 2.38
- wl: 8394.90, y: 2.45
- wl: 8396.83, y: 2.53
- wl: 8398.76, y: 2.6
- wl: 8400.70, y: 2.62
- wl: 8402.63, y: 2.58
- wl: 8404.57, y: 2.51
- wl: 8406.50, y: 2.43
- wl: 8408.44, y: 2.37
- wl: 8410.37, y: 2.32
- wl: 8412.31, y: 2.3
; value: 1.1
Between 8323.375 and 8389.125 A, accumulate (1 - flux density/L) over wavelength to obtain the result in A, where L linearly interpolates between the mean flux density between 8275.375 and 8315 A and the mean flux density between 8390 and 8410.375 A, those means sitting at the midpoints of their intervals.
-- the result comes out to 6.79 A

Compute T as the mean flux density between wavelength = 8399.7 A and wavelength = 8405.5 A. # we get 2.57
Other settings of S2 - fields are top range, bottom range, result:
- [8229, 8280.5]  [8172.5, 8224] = 1.04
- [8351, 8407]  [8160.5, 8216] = 1.04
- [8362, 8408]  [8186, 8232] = 1.05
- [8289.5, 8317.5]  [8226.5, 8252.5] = 1.06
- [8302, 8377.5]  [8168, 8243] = 1.00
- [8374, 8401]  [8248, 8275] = 1.04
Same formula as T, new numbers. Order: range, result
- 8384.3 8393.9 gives 2.31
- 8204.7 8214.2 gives 2.3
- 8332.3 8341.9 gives 2.23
